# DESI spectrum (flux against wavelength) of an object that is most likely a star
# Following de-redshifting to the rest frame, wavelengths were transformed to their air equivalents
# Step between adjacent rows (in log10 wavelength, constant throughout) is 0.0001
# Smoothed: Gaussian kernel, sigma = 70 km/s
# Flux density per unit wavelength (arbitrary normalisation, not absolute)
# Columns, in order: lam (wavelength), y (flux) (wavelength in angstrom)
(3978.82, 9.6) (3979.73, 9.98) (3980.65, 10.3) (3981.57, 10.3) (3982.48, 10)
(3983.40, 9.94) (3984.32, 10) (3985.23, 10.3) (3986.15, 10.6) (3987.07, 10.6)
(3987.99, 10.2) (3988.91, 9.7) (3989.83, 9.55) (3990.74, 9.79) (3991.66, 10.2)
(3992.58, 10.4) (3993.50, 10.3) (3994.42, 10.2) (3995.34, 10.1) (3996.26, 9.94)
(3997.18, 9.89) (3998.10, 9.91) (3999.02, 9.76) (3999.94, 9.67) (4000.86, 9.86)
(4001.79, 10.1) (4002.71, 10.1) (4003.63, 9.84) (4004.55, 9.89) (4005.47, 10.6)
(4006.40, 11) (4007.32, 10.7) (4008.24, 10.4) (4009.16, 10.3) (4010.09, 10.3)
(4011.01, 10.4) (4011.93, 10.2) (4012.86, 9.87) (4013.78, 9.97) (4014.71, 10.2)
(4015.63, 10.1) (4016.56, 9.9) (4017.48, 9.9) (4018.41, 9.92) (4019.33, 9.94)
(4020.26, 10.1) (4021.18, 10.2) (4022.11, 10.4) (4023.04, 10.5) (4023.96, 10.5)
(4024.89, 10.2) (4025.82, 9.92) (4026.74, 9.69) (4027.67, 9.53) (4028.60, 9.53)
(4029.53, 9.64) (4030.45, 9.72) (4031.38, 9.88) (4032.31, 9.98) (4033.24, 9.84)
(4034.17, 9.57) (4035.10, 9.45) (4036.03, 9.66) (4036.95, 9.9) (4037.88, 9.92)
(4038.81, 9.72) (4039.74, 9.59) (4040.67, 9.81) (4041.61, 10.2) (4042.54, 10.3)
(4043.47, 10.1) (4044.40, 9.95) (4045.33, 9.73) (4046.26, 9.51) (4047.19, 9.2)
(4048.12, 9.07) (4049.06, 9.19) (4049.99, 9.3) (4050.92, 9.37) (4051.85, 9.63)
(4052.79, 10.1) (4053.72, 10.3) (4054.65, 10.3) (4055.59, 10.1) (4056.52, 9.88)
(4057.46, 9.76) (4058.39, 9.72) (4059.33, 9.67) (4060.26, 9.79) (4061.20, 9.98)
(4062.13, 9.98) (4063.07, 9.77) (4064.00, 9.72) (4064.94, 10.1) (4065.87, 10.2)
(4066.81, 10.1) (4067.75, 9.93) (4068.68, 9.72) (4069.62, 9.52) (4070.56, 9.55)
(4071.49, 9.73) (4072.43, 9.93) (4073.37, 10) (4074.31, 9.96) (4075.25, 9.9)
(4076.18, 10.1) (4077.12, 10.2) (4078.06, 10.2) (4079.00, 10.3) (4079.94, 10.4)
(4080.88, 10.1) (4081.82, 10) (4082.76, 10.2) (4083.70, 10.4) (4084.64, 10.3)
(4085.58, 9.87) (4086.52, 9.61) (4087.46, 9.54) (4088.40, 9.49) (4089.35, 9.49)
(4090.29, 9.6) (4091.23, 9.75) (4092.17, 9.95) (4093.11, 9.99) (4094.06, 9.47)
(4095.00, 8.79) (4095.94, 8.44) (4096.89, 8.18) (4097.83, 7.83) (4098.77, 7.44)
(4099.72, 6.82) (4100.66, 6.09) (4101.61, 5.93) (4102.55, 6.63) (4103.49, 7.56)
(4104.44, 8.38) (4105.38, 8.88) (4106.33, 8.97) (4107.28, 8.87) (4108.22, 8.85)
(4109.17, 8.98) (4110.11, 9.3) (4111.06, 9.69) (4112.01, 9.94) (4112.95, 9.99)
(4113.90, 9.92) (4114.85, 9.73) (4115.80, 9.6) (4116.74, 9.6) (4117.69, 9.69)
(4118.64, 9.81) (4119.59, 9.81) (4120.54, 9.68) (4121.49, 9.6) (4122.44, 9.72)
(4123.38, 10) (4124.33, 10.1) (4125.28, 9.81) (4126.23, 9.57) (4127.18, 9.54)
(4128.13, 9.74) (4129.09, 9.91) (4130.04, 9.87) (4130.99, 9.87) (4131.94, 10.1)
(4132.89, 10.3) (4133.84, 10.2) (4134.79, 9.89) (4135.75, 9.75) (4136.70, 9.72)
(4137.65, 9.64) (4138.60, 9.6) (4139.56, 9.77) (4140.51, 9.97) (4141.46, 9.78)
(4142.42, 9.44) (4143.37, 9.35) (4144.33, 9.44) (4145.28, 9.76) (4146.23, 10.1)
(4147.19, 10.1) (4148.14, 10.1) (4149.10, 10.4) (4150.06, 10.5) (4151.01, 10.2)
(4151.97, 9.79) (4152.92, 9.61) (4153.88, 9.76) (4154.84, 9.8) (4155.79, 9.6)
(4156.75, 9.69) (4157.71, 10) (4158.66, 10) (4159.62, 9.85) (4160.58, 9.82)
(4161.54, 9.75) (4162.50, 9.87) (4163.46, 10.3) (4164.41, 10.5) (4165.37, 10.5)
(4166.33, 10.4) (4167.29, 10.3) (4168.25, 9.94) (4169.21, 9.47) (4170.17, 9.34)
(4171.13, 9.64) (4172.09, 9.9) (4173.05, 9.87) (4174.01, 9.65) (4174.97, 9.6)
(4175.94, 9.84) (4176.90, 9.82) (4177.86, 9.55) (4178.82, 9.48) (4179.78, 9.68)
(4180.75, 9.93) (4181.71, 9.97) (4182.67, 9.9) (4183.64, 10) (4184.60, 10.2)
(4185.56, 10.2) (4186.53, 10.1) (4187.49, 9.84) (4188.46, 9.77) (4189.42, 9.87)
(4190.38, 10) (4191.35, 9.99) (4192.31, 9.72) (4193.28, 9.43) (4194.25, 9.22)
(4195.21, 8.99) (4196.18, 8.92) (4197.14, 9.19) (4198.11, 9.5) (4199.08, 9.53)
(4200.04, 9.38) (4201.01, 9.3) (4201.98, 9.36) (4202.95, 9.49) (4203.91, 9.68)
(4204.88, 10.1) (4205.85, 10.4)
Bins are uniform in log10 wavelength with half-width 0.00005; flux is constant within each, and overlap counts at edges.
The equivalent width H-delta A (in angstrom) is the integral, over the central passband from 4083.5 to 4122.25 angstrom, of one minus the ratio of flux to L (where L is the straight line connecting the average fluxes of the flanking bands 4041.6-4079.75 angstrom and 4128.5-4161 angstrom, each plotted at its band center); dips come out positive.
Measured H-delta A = 3.3 angstrom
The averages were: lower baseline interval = 9.86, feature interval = 9.03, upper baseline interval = 9.87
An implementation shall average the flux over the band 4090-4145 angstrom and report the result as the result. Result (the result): 9.26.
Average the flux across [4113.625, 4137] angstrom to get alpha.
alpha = 9.82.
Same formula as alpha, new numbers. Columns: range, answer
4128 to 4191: 9.89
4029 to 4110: 9.48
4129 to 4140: 9.89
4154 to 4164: 9.87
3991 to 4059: 9.95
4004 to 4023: 10.2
